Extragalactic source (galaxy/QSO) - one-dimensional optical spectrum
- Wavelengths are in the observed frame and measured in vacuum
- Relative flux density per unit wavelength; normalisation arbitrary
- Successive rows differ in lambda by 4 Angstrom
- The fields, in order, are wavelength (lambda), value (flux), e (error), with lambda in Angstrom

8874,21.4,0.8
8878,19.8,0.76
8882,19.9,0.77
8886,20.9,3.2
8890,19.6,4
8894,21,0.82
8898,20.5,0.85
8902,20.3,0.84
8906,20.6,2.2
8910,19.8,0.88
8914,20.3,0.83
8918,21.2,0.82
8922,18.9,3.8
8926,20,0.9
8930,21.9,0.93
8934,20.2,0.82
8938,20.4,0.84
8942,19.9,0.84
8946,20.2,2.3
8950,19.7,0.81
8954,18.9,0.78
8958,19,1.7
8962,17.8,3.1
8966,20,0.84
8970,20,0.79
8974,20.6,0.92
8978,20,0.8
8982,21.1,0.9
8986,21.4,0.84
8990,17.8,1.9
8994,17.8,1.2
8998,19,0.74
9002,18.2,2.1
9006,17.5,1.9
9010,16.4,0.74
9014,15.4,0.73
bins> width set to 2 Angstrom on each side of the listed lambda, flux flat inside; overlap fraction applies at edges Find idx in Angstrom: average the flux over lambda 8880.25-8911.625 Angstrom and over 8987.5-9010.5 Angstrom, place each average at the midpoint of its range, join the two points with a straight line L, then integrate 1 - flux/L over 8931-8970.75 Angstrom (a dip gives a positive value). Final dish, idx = -1.2 Angstrom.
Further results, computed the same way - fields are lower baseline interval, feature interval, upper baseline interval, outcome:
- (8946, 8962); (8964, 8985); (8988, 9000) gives -1.95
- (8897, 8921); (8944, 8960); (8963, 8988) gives 0.74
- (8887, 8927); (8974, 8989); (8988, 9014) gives -2.03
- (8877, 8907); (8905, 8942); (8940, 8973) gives -0.79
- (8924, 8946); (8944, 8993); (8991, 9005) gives -1.05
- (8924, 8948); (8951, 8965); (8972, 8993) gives 1.04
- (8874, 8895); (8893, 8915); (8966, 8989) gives -0.06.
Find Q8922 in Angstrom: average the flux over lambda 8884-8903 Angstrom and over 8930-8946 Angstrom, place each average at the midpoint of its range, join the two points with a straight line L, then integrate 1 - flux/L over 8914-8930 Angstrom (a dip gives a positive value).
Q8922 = 0.1 Angstrom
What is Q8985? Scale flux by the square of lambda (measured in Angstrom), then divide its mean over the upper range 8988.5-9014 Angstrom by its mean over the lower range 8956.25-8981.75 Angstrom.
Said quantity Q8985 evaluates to 0.90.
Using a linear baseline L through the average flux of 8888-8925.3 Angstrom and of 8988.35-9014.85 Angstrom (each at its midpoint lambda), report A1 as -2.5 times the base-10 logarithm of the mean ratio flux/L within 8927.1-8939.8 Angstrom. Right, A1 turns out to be -0.070 mag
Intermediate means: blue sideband 20.2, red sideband 17.5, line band 20.8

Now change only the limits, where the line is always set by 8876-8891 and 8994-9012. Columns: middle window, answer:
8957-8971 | -0.04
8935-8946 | -0.07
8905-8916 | -0.03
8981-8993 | -0.10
